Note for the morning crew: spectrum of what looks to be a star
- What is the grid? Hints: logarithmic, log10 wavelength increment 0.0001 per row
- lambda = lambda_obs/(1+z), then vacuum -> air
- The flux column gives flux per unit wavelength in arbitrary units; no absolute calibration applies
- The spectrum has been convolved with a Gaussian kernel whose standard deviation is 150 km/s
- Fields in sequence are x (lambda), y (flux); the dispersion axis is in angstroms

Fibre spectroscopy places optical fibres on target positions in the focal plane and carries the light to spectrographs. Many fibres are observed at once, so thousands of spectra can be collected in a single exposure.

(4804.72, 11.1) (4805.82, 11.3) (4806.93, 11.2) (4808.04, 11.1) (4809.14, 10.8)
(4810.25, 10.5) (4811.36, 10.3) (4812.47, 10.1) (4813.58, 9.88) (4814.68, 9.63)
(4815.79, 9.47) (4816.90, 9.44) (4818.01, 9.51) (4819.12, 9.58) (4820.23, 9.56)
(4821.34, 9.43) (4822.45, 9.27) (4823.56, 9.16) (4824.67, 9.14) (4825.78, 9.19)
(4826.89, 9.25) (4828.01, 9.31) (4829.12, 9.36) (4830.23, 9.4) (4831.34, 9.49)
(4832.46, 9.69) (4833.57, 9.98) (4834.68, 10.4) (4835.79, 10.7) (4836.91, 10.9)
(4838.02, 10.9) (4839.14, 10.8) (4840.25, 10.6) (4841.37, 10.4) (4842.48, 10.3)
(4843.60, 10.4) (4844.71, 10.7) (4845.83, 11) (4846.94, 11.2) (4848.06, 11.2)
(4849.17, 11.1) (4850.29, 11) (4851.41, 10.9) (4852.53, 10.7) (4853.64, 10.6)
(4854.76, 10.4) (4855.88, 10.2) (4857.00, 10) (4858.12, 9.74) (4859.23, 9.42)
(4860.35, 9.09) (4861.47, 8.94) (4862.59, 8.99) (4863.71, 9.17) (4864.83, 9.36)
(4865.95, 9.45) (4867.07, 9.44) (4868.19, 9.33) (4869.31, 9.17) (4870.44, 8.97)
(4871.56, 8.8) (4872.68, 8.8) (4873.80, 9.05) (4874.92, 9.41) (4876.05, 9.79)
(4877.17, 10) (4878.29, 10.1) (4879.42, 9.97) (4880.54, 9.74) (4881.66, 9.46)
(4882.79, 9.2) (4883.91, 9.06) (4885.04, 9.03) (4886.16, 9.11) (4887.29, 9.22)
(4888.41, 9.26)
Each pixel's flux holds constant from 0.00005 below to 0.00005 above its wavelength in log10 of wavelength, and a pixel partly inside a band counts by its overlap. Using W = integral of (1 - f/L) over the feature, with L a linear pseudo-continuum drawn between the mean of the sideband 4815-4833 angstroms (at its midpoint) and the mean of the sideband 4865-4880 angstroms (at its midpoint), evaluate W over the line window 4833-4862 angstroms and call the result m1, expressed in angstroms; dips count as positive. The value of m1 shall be -3.2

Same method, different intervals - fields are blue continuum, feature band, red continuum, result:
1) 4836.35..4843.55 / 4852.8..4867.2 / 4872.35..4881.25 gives 0.7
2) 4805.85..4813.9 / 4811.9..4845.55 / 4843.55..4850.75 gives 2.9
